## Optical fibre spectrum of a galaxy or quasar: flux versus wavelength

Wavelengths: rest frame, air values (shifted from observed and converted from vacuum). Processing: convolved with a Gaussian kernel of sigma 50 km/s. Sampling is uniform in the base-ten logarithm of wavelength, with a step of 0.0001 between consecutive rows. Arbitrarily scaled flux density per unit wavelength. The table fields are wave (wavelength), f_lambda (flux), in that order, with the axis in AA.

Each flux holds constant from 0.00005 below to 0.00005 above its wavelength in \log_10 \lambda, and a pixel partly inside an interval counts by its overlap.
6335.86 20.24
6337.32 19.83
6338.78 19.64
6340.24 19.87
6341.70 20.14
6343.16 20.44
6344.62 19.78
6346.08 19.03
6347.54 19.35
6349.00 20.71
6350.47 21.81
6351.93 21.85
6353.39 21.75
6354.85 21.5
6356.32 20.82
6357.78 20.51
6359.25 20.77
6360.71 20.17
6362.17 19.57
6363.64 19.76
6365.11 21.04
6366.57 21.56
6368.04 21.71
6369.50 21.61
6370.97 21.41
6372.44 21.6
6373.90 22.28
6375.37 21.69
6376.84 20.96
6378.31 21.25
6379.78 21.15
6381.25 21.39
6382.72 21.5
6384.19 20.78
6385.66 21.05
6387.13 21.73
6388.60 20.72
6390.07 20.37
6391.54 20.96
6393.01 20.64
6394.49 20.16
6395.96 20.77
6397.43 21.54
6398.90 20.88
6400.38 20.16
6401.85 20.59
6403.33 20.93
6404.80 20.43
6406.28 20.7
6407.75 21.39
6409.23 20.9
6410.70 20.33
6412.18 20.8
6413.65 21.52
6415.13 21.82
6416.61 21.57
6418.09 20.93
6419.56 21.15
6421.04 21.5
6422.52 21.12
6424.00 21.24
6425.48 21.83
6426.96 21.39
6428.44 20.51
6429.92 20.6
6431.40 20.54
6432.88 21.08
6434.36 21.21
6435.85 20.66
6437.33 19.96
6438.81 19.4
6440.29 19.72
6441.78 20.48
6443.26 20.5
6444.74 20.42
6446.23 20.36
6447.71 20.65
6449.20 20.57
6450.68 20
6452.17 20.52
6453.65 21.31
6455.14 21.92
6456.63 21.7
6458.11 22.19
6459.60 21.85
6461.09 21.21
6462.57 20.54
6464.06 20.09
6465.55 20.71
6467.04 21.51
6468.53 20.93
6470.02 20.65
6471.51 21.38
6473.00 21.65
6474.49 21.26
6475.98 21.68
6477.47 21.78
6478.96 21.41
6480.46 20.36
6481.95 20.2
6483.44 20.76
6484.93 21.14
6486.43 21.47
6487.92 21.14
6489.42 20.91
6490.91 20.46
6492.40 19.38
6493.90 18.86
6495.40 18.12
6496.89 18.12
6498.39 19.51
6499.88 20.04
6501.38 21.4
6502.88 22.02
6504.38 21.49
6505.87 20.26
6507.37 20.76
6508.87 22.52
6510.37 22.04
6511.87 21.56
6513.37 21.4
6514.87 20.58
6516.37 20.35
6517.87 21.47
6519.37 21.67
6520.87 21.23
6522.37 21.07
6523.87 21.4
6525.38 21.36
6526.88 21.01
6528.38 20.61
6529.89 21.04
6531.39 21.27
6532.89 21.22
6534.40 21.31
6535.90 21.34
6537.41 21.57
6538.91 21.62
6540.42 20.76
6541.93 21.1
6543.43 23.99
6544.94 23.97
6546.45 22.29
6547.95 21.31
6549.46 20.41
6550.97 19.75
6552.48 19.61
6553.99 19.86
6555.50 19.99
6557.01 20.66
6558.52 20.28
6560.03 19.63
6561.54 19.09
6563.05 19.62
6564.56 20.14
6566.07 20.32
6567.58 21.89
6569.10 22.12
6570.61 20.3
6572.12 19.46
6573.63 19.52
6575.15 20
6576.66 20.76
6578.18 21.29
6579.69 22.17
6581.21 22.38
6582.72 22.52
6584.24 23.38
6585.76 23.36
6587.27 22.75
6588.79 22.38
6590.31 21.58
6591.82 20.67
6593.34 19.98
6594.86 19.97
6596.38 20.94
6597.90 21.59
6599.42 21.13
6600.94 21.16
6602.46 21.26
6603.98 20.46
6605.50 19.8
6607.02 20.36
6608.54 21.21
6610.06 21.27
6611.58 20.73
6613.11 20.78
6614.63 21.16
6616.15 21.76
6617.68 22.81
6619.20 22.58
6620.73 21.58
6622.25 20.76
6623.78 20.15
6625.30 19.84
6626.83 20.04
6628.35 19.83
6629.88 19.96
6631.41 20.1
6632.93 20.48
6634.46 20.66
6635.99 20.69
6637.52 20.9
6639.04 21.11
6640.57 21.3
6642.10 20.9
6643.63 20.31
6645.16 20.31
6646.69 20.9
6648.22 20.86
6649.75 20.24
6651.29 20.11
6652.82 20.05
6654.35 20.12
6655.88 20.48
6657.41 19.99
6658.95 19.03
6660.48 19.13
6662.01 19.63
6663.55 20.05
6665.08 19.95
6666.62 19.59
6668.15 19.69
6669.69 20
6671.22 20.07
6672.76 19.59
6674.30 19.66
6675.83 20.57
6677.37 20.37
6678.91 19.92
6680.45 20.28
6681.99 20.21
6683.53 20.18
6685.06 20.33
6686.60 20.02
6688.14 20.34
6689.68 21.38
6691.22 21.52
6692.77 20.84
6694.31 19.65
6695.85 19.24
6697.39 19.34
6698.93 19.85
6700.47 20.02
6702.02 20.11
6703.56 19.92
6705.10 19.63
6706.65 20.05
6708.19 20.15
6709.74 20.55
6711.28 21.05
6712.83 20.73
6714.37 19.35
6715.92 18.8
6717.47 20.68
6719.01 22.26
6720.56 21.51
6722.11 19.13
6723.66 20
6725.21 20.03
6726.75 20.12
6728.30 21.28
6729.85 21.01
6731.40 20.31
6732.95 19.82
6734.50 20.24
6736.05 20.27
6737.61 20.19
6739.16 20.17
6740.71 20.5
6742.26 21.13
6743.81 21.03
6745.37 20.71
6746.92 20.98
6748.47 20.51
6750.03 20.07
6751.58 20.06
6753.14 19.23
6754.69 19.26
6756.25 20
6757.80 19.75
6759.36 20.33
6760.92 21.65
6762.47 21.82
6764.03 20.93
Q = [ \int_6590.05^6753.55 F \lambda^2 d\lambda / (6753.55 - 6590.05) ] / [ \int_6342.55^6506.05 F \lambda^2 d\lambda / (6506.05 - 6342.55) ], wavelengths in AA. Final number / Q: 1.06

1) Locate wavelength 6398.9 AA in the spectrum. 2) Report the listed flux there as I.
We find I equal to 20.88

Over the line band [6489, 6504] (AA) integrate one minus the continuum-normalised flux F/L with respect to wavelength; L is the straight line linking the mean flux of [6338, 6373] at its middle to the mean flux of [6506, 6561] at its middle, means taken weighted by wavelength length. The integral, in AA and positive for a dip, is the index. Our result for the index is 0.8 AA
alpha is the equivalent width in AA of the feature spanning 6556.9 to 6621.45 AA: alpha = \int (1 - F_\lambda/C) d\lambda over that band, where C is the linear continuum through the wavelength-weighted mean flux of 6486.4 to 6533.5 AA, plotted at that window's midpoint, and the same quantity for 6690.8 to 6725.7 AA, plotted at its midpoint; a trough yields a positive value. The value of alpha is -1.7 AA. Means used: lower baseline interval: 20.8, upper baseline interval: 20.2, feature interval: 21.1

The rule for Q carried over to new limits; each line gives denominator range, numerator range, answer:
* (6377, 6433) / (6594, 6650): 1.06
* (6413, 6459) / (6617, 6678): 1.04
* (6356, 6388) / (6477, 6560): 1.04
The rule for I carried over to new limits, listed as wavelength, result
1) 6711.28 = 21.05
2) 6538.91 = 21.62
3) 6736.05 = 20.27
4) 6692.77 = 20.84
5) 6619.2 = 22.58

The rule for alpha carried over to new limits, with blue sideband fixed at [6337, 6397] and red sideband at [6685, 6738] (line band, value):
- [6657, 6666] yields 0.3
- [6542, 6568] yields -0.3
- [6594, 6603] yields -0.2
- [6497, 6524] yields -0.6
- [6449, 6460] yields -0.3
